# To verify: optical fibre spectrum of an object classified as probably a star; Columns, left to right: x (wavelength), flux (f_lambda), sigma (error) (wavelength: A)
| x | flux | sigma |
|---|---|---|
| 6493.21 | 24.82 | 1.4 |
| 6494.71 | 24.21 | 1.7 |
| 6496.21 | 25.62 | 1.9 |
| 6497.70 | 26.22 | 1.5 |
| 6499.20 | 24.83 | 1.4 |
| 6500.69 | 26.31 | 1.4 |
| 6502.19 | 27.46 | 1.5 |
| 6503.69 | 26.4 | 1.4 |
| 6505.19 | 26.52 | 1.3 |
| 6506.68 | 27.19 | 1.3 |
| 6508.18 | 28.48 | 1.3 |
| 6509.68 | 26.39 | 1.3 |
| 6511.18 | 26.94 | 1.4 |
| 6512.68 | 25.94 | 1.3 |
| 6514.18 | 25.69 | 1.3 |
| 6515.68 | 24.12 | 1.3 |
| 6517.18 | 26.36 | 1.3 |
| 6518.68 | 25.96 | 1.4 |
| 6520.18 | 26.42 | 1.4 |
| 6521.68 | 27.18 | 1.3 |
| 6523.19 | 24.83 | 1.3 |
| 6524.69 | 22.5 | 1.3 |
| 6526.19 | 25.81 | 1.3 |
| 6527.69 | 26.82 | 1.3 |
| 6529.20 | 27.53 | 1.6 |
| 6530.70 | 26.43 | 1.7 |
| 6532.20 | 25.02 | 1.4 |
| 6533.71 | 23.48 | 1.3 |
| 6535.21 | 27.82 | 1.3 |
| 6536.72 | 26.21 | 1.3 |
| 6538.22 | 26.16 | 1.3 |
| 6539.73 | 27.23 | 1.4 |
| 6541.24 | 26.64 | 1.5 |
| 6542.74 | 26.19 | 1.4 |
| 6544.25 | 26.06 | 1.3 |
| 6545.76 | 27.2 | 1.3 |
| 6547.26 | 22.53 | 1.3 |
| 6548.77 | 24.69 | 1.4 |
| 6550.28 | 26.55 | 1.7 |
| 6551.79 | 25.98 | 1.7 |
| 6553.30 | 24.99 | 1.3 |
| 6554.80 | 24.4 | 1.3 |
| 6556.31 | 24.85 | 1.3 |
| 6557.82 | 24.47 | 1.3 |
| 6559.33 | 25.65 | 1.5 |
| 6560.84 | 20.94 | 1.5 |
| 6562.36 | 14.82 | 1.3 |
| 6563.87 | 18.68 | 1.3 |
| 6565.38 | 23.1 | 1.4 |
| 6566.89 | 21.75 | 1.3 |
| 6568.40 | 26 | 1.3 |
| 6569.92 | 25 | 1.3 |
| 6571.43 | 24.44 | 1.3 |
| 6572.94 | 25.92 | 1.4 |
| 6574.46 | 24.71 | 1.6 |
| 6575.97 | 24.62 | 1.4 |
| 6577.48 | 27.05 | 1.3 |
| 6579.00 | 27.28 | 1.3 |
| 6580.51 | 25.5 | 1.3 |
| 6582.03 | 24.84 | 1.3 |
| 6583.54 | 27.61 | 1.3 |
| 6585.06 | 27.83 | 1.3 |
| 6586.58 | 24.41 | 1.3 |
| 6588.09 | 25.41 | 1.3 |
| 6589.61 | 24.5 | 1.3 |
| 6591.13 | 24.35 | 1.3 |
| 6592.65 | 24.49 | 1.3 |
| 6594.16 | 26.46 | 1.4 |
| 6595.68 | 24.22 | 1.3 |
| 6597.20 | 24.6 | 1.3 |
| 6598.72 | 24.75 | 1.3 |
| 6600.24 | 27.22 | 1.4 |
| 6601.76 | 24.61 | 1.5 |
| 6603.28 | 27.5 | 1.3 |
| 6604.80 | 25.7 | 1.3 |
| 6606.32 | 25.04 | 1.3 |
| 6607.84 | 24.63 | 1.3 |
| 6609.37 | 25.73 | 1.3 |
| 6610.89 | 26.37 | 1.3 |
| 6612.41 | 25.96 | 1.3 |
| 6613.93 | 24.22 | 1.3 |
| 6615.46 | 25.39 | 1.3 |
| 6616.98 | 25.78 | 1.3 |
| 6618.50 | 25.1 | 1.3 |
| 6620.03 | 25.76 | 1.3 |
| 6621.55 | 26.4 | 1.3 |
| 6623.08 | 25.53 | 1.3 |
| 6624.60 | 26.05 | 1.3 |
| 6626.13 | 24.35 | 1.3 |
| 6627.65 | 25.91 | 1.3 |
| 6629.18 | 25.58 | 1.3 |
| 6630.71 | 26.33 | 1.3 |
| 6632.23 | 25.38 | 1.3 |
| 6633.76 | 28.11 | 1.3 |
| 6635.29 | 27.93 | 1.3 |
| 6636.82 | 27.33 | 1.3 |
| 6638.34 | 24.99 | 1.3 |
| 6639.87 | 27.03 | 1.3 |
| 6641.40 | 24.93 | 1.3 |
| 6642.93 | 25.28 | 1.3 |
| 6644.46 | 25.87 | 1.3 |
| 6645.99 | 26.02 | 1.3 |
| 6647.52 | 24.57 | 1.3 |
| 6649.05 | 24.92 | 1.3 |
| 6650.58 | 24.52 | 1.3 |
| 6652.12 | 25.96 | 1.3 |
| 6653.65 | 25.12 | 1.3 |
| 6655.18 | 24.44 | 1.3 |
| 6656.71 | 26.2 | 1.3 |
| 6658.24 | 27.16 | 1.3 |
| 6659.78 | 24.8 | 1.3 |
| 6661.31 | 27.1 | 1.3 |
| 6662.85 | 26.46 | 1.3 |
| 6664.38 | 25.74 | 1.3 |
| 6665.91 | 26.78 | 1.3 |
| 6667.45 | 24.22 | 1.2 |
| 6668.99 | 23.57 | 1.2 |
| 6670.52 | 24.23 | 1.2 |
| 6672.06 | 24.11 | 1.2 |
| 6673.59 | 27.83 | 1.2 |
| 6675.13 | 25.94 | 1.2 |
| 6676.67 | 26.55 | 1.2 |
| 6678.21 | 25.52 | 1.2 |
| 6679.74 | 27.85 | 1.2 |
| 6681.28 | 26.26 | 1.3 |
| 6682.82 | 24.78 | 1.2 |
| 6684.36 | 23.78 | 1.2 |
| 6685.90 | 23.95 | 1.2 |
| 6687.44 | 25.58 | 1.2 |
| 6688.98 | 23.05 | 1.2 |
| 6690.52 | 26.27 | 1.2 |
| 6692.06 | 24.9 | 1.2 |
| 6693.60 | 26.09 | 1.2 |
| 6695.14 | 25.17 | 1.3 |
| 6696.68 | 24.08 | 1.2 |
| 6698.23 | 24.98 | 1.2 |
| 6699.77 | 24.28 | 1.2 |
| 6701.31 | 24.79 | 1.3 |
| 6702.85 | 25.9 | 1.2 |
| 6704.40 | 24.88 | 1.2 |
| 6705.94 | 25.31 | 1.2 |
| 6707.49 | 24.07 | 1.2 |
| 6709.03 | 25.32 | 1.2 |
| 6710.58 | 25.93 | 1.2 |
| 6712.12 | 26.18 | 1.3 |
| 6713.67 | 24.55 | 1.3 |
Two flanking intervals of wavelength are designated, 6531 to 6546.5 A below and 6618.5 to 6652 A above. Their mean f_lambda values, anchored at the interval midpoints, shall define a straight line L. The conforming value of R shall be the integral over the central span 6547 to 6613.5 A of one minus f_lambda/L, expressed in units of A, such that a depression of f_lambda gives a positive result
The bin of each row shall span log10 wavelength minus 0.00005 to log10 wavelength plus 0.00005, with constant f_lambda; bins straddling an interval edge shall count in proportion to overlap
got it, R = 3.2 A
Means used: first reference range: 26.2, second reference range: 25.8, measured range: 24.8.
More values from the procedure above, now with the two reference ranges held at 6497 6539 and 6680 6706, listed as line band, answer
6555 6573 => 2.0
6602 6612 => -0.1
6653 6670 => -0.3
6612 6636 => -0.4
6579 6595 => 0.0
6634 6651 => -0.4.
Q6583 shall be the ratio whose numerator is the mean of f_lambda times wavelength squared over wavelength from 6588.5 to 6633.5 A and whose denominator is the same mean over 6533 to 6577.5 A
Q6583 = 1.05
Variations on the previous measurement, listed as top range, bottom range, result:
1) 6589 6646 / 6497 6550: 1.01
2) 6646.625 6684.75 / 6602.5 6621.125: 1.01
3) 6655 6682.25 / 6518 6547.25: 1.04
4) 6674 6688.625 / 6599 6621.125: 1.02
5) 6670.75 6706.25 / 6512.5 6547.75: 1.03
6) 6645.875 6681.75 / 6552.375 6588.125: 1.08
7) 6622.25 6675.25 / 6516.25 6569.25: 1.07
